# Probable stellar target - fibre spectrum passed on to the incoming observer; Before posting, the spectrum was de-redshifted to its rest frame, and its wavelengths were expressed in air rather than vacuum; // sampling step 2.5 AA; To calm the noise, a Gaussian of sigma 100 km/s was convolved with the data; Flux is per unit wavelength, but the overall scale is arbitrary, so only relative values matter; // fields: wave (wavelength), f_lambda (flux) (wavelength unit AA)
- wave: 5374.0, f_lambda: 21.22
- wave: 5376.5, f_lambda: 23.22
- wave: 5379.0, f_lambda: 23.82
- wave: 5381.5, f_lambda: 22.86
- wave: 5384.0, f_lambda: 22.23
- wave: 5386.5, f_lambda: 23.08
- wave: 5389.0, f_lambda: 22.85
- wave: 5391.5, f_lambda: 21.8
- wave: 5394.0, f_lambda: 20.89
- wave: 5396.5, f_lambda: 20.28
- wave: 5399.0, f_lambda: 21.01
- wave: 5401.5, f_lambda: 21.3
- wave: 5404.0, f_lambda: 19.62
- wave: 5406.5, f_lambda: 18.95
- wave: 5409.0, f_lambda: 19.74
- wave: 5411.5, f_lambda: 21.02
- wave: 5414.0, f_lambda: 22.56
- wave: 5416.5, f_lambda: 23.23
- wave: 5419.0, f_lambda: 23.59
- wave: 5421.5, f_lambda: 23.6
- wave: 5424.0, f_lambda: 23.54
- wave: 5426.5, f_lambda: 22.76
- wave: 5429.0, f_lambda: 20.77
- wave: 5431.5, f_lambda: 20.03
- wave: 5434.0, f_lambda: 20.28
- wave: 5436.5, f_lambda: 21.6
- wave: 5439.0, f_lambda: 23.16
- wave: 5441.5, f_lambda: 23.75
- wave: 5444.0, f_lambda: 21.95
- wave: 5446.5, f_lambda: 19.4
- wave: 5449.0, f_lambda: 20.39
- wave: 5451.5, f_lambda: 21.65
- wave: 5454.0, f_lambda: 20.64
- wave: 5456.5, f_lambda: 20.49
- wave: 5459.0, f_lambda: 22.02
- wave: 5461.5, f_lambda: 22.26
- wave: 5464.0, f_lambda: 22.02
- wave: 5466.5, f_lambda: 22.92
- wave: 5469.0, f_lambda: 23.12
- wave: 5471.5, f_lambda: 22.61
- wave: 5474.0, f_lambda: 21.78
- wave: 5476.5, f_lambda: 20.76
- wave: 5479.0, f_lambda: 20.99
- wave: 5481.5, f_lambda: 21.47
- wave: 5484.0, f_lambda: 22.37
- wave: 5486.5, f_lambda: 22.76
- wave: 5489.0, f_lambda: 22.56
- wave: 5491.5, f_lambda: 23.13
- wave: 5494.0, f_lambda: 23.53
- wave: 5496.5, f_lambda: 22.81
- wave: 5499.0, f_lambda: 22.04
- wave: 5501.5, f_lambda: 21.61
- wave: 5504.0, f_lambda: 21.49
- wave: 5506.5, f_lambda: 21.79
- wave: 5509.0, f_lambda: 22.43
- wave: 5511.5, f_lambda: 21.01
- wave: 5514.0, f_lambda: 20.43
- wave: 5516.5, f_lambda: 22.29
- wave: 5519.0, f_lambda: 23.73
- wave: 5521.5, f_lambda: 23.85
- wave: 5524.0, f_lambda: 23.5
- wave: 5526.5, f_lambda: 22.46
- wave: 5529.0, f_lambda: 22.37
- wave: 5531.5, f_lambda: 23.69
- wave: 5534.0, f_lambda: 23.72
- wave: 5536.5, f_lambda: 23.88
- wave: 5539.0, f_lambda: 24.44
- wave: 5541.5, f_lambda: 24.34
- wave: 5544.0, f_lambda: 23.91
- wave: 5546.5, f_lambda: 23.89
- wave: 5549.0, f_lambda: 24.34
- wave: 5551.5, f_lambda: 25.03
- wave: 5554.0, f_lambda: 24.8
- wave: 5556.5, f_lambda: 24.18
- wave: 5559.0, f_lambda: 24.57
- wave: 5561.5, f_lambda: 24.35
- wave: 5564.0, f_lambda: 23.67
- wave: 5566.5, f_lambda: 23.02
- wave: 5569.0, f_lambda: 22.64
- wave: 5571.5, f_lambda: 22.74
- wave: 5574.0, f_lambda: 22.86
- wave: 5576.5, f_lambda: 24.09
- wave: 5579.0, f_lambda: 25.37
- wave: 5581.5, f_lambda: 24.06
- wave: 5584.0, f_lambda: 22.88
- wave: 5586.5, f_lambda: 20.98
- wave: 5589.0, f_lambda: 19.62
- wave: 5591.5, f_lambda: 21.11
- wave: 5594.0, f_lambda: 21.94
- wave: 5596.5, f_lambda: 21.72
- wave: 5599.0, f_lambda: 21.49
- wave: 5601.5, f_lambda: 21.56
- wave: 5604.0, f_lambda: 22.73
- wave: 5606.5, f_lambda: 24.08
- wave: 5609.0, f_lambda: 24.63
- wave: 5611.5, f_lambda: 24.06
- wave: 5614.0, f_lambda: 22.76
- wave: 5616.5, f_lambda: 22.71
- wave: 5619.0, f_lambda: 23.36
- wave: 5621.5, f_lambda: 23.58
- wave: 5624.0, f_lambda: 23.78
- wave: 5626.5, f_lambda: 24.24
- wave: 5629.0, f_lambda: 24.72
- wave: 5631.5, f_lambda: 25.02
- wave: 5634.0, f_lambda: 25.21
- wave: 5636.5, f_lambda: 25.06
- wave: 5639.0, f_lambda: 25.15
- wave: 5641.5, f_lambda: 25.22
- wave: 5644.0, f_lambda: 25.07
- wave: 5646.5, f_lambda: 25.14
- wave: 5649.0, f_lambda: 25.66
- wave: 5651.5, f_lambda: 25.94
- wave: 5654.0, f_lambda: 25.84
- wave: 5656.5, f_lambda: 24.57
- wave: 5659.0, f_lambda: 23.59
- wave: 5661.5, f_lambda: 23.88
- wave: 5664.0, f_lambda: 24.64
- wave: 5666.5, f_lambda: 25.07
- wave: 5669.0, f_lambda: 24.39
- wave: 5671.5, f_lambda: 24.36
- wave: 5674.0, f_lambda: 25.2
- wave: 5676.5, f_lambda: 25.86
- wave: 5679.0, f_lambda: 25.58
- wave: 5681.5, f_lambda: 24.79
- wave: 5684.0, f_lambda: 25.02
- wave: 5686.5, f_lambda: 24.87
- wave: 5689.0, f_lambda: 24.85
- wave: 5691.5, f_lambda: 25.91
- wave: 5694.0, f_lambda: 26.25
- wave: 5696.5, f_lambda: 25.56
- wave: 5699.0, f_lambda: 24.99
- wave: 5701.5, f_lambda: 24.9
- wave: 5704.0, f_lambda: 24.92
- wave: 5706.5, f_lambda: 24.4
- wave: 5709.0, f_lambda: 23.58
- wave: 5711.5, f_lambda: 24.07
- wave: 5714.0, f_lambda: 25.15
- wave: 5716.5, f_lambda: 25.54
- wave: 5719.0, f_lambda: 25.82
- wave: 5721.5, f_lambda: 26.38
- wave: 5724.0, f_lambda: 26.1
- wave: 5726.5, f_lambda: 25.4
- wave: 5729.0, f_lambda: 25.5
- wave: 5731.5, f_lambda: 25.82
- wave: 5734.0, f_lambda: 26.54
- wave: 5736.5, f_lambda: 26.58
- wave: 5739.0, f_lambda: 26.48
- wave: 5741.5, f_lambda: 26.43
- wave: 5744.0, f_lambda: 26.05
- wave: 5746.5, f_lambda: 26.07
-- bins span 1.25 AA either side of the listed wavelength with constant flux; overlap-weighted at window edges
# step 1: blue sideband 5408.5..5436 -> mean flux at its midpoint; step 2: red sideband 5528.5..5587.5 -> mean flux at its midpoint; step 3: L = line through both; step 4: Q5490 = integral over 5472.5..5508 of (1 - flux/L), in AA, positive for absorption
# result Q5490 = 1.2 AA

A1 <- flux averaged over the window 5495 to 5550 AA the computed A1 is 22.9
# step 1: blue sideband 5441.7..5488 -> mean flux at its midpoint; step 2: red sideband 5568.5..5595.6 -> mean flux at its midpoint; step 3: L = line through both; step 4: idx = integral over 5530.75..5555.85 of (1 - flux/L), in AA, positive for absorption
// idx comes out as -2.19 AA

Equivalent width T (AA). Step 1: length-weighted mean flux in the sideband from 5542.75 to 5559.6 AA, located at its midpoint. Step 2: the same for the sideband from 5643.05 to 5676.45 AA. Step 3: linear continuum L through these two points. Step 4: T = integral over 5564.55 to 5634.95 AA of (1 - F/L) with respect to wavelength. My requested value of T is 4.3 AA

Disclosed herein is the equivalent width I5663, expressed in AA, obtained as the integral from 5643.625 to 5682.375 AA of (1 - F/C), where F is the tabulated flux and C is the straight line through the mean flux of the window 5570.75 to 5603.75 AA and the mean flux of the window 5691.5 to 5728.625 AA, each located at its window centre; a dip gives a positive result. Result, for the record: -1.4 AA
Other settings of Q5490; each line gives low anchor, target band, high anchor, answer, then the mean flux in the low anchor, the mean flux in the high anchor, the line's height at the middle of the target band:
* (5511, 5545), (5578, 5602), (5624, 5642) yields 2.1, 23.2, 24.9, 24.2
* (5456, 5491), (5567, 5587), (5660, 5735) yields 0.2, 22.1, 25.2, 23.5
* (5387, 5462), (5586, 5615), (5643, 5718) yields 2.0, 21.5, 25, 23.9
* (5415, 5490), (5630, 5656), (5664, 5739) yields -0.8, 21.9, 25.3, 24.5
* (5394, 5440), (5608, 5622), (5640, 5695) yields 0.5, 21.5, 25.1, 24.3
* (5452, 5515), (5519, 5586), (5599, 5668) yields -2.1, 22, 24.3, 23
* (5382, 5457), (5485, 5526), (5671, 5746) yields 0.5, 21.6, 25.4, 22.7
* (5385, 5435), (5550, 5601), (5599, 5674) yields 1.1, 21.6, 24.3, 23.6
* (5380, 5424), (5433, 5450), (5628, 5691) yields 0.5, 21.7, 25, 22.2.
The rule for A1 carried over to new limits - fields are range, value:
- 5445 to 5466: 21.2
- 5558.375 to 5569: 23.7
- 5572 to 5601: 22.4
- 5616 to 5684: 24.8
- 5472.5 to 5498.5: 22.2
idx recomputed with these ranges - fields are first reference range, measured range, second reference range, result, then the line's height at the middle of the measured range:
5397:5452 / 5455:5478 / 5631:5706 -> 0.2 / 22.1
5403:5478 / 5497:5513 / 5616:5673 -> 0.6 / 22.6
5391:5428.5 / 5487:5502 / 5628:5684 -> 0.1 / 22.8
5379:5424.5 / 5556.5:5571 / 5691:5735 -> 0.0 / 23.7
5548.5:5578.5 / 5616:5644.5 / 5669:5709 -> 0.1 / 24.5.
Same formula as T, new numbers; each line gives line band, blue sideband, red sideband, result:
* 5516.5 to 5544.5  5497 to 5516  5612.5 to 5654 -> -1.7 AA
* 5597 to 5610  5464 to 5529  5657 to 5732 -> 0.5 AA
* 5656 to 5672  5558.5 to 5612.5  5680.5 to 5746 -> 0.1 AA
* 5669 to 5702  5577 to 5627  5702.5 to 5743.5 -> -0.7 AA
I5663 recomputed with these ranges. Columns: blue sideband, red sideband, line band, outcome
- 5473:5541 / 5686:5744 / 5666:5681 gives -0.1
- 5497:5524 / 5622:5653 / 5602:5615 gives 0.4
